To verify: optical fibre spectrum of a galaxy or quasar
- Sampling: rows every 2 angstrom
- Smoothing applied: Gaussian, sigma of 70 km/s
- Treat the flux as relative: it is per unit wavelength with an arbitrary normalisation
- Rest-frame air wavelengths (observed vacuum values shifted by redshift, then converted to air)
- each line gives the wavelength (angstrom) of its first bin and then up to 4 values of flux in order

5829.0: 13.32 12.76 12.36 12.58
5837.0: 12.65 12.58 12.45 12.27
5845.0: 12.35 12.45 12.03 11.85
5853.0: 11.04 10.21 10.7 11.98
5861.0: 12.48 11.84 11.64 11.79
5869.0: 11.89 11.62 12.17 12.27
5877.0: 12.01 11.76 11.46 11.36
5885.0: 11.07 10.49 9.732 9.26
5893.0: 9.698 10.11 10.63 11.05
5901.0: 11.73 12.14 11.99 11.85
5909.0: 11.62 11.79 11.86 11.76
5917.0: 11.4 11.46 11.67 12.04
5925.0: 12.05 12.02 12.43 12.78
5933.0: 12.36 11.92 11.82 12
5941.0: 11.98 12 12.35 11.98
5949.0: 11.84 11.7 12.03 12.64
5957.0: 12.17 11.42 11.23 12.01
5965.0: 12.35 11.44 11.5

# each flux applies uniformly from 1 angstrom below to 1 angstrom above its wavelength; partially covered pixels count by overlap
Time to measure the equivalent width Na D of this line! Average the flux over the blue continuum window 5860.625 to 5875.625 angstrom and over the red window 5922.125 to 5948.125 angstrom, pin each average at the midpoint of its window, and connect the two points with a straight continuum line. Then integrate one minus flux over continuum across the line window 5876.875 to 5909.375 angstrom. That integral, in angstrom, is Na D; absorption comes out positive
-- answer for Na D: 2.67 angstrom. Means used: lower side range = 11.9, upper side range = 12.1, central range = 11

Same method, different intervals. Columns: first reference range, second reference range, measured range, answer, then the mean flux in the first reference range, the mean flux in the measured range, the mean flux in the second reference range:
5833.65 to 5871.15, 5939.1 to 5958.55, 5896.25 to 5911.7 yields 0.5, 11.9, 11.6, 12.1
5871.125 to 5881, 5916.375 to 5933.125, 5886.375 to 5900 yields 2.1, 12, 10.1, 12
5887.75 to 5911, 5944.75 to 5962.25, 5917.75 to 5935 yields -1.0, 10.9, 12.1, 11.9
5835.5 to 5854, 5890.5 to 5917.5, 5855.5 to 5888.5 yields 0.4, 12.2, 11.6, 11.2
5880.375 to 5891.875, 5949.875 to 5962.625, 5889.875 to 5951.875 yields -2.4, 10.5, 11.7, 11.9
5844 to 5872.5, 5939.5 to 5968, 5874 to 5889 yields 0.5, 11.7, 11.4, 11.9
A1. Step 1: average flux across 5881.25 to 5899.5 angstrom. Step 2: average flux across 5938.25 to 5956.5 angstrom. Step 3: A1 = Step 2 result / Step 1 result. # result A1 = 1.16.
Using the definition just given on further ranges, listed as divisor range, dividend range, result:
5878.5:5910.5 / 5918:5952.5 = 1.09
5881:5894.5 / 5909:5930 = 1.14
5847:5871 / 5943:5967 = 1.03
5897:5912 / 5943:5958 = 1.04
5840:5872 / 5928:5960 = 1.03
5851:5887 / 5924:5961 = 1.04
